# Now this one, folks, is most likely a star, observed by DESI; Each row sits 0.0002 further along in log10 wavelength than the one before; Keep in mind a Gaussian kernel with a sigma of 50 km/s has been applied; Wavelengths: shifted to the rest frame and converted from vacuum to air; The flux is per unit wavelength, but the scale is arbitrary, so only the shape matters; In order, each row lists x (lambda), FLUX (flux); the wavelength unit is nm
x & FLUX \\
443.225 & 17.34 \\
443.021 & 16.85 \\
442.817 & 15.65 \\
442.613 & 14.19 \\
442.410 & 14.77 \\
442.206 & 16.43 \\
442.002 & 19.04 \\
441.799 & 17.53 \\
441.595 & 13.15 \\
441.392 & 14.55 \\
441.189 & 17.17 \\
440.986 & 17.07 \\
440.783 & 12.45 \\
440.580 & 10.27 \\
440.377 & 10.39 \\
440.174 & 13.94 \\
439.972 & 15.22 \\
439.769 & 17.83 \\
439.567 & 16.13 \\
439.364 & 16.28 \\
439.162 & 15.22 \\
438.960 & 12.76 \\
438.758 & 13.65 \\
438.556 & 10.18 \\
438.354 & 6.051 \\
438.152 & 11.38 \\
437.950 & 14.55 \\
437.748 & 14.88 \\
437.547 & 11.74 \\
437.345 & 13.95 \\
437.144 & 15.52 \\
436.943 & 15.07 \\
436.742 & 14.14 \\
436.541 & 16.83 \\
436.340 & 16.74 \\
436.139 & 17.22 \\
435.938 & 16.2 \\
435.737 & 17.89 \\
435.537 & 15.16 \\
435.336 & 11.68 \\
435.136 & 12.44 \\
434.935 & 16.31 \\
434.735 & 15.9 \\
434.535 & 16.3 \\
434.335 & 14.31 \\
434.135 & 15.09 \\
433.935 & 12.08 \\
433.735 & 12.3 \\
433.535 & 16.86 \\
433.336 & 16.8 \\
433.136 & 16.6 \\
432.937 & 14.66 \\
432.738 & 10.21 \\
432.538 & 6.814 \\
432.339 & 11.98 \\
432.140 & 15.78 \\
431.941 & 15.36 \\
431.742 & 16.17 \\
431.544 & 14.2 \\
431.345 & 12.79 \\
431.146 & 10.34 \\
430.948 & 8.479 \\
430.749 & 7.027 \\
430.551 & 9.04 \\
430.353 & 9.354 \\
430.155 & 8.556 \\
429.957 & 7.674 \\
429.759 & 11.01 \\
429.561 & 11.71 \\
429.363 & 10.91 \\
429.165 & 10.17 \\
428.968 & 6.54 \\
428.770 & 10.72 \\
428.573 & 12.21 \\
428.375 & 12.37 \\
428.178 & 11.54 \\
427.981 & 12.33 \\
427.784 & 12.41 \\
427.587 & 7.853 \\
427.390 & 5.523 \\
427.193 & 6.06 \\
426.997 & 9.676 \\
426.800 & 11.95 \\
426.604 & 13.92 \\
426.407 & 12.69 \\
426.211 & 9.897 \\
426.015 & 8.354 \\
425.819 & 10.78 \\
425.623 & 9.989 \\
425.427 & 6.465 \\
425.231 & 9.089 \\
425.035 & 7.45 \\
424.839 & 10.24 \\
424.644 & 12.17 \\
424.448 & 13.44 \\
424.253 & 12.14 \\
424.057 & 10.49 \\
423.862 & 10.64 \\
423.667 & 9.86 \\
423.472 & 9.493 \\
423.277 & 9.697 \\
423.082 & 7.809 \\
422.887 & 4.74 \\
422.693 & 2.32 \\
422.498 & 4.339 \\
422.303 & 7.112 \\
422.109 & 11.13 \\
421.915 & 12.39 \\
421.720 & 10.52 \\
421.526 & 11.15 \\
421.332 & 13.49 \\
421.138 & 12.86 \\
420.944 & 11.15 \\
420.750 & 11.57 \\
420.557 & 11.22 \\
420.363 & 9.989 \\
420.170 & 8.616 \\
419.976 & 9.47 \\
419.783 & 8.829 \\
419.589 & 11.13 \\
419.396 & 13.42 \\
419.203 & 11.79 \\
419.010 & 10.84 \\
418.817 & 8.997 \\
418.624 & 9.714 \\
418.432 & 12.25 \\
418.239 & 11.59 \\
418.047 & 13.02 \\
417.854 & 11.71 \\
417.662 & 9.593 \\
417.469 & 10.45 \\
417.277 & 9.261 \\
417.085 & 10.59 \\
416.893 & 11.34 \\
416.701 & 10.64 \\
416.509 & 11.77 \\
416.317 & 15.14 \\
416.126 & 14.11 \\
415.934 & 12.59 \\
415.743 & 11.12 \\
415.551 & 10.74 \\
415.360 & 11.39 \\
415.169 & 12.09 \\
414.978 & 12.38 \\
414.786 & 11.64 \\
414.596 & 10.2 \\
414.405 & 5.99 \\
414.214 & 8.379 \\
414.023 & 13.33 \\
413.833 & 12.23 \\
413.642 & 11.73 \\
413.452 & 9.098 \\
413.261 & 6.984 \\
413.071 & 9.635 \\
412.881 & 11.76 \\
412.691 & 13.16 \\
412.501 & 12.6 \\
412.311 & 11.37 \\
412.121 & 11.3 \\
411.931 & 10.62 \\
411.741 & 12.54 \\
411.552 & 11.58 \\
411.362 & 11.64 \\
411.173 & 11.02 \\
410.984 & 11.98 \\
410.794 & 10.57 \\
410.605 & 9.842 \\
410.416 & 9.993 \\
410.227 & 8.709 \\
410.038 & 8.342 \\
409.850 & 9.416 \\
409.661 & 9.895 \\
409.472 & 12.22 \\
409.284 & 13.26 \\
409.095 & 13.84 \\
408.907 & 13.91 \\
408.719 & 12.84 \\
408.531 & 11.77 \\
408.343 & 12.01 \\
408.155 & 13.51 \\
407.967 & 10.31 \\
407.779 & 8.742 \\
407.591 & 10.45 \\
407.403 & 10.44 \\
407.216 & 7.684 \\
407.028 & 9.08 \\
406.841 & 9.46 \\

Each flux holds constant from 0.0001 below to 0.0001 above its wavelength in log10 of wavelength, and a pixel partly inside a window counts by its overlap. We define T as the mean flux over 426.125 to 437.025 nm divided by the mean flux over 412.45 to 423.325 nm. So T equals 1.2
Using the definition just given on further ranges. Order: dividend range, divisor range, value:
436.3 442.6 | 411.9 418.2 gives 1.28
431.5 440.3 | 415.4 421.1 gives 1.28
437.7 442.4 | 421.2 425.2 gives 1.48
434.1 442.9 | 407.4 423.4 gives 1.36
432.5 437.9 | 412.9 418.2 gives 1.33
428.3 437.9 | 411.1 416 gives 1.18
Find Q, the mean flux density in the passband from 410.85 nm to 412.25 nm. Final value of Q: 11.5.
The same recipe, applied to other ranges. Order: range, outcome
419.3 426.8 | 10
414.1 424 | 10.4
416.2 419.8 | 11.2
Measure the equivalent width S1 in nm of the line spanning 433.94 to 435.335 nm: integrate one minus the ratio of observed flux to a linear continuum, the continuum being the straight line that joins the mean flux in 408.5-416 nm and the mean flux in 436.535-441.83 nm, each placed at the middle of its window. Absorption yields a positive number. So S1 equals -0.12 nm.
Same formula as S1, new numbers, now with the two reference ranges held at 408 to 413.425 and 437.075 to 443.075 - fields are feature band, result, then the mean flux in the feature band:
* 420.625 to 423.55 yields 0.725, 9.33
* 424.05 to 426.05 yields 0.414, 10.1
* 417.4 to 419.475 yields 0.145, 11.2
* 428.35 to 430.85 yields 0.658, 9.71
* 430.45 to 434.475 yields 0.185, 12.9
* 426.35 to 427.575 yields 0.302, 9.73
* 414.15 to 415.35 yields 0.147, 10.3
